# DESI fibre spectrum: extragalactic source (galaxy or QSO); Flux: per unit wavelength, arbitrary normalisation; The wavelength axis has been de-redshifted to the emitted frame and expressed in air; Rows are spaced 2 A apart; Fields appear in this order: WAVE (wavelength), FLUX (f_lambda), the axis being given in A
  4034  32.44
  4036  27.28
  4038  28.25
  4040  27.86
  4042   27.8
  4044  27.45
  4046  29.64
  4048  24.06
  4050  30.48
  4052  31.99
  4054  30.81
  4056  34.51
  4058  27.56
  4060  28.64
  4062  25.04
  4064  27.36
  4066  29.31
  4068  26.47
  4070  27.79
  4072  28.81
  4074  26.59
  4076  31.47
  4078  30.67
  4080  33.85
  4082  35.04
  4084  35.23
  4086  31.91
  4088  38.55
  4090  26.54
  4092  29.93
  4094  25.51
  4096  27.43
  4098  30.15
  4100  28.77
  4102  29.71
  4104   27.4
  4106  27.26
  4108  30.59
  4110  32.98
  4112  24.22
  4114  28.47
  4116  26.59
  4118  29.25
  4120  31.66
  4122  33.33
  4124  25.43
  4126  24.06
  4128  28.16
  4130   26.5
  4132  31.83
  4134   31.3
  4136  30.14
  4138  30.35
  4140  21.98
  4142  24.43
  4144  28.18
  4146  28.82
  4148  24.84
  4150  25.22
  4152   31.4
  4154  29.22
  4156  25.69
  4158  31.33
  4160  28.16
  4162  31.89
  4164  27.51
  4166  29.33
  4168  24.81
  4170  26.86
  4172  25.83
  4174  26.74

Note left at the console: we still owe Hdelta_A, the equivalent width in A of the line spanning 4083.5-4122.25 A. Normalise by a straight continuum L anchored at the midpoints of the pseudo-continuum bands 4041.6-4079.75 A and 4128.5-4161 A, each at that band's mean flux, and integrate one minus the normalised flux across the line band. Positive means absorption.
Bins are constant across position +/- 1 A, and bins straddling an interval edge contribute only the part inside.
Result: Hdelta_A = -1.6 A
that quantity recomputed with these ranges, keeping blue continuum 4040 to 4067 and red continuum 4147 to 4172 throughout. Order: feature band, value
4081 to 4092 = -1.8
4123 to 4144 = 0.5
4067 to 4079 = 0.0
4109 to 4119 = 0.0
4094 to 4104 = 0.0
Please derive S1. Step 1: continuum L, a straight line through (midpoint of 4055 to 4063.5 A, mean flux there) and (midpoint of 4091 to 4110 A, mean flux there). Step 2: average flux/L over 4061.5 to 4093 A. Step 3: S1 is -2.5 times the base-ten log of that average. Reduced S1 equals -0.06 mag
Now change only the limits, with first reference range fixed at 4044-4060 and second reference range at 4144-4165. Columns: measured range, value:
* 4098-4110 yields -0.01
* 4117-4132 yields 0.01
